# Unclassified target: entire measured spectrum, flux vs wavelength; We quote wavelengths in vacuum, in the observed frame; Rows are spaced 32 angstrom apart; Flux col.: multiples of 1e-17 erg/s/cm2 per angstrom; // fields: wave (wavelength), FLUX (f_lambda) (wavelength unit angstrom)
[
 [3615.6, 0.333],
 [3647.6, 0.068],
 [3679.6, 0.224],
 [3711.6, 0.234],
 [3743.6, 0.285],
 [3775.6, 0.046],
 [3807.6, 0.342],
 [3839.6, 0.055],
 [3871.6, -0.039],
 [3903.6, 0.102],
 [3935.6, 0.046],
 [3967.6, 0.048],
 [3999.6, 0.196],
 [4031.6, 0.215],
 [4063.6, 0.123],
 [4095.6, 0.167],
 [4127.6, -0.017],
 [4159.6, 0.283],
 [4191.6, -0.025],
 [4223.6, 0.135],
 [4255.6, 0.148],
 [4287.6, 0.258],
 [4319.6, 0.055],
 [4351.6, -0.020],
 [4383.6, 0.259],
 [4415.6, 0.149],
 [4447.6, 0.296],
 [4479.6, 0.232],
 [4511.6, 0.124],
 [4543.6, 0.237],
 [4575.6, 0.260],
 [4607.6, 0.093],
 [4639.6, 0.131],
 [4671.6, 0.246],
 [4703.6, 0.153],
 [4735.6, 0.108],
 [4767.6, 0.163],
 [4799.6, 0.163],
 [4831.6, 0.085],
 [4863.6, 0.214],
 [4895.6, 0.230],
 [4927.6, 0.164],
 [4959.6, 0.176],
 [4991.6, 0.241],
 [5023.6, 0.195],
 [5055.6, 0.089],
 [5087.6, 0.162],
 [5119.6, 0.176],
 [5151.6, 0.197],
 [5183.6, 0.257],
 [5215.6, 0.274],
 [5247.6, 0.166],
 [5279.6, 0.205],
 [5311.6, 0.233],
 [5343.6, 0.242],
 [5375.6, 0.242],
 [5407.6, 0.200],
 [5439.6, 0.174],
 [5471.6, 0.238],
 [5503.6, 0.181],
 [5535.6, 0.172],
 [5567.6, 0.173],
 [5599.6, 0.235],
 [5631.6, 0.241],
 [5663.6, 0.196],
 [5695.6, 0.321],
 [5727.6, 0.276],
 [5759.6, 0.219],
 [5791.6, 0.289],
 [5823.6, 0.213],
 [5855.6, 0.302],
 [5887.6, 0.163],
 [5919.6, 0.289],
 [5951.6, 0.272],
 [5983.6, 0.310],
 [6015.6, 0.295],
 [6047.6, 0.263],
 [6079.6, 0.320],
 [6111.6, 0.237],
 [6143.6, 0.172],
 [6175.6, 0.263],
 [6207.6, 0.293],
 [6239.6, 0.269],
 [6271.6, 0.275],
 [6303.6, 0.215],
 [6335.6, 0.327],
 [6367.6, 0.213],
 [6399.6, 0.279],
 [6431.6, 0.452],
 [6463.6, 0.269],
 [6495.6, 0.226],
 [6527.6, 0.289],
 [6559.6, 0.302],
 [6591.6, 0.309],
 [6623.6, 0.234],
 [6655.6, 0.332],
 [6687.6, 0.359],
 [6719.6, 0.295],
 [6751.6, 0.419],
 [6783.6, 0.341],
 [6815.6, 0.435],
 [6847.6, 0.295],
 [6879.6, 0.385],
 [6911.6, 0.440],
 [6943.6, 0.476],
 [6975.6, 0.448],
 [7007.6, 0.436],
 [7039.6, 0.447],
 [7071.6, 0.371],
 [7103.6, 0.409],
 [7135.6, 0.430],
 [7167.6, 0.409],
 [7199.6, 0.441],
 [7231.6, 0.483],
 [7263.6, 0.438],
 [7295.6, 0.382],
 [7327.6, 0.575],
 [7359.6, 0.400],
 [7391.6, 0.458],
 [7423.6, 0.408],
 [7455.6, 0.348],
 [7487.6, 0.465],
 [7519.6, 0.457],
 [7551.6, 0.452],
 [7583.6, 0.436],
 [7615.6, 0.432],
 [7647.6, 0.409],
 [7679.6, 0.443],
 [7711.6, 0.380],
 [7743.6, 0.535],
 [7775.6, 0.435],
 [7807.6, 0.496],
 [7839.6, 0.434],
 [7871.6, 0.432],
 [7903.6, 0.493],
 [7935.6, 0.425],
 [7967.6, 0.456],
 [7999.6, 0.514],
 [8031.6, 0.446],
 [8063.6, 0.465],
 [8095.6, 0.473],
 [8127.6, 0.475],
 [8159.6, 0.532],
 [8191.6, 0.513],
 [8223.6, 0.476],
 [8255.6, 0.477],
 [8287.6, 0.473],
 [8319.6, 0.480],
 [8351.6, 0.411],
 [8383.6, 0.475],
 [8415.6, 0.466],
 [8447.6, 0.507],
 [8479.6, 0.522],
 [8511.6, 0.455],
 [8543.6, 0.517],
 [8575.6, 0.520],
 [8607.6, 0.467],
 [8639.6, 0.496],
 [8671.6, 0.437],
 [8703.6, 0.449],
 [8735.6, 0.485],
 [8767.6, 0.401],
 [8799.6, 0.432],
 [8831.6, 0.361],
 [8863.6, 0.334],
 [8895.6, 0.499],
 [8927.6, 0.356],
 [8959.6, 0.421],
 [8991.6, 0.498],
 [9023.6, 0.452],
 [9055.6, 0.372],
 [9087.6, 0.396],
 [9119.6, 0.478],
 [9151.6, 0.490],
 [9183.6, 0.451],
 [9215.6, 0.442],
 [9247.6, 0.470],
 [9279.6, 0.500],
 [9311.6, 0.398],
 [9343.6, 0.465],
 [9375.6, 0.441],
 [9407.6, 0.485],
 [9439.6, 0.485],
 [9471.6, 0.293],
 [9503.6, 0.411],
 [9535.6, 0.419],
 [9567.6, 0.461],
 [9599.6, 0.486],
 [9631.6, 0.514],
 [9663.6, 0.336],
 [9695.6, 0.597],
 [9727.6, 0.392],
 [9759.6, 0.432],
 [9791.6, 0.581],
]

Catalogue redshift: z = 0.727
